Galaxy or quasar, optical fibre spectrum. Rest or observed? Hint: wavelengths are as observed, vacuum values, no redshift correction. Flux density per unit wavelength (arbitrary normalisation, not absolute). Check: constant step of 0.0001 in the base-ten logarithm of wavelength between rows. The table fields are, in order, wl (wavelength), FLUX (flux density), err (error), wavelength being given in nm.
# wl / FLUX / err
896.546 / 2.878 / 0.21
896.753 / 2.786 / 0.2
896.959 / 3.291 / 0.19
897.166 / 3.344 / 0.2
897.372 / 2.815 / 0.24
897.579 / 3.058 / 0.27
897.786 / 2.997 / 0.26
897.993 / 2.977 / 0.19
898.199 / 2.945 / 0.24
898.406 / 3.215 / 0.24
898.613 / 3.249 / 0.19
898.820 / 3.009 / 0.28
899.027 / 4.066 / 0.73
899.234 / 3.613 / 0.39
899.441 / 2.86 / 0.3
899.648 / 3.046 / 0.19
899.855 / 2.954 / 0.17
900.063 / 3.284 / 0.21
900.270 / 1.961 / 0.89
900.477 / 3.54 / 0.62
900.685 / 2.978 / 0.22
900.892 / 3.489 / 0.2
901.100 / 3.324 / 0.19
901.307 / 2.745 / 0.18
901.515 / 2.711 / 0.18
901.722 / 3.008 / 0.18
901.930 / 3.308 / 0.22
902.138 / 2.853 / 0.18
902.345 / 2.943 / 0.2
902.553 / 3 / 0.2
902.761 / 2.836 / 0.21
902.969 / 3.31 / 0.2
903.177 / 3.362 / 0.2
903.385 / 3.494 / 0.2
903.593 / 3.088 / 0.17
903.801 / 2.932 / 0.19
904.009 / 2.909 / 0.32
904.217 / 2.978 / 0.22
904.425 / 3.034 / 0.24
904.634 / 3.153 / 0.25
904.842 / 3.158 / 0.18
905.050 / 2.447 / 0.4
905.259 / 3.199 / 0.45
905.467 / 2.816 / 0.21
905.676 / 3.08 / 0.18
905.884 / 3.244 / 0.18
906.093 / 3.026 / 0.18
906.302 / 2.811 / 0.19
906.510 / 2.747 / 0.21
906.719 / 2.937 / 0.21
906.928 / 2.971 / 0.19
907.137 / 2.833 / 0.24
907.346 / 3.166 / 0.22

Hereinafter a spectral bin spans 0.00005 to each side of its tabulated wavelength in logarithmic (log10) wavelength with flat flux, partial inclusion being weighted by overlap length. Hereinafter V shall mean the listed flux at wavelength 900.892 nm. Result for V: 3.489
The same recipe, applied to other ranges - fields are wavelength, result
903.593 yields 3.088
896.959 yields 3.291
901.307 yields 2.745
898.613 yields 3.249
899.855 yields 2.954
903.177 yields 3.362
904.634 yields 3.153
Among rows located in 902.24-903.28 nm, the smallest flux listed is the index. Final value 2.836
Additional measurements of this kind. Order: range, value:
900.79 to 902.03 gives 2.711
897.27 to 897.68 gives 2.815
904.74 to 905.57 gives 2.447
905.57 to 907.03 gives 2.747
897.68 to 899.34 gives 2.945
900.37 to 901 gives 2.978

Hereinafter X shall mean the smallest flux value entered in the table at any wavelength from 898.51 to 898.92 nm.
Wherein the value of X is 3.009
